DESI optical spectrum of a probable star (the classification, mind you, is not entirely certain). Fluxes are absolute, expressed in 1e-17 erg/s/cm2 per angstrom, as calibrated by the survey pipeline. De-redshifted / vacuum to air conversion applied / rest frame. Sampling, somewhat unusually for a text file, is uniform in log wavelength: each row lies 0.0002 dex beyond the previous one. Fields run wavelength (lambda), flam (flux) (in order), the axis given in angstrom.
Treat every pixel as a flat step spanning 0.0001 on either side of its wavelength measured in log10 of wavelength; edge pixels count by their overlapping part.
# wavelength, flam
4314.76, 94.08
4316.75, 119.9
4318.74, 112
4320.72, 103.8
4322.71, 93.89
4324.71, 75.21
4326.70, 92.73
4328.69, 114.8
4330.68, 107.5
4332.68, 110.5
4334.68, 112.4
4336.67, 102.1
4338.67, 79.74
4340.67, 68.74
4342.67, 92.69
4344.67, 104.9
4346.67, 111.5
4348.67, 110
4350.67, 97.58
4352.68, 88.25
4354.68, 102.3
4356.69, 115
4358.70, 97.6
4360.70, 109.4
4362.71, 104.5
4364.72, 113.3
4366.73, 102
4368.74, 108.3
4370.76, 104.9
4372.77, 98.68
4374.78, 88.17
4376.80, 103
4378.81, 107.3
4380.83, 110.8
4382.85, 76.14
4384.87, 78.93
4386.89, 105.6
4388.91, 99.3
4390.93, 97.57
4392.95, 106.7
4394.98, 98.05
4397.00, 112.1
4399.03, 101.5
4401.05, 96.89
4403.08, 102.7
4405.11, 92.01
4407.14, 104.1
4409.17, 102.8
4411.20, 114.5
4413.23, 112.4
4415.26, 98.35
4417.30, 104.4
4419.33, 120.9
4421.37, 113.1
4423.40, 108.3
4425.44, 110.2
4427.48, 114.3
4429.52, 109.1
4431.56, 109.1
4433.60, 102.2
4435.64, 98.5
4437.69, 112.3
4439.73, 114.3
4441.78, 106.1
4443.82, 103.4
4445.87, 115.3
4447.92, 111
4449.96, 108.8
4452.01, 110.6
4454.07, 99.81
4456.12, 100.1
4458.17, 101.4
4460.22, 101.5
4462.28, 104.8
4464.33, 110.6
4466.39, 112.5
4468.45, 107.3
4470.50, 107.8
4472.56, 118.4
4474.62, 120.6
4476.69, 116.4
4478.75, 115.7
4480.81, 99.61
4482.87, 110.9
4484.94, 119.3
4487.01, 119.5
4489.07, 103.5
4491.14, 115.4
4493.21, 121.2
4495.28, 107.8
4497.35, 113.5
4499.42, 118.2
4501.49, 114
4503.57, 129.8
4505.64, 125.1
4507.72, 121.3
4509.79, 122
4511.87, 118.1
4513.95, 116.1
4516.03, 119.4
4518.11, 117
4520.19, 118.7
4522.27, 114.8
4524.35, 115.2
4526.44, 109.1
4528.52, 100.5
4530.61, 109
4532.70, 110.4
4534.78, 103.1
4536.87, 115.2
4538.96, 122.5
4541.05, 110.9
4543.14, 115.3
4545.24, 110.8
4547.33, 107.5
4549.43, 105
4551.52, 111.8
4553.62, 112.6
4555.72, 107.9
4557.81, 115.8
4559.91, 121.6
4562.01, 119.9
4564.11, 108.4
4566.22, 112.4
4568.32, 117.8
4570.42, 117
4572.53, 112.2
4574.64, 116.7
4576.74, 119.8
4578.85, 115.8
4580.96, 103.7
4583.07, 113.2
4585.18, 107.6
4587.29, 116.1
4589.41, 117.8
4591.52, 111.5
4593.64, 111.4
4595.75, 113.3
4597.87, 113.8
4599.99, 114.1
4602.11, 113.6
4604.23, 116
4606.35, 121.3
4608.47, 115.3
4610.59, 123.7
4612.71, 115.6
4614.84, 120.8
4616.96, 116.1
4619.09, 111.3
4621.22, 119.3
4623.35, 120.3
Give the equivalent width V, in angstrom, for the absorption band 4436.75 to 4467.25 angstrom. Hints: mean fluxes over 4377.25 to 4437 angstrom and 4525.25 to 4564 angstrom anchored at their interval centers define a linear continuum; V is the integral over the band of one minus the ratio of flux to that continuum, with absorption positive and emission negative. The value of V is -0.3 angstrom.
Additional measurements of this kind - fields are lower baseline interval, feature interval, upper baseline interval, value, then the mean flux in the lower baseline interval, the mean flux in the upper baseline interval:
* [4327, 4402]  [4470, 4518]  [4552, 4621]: -3.2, 101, 115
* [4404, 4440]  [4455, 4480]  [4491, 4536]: 0.4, 108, 115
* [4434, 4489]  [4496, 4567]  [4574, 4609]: -1.6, 109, 114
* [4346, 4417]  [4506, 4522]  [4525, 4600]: -1.4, 102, 113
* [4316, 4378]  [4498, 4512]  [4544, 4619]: -1.4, 101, 114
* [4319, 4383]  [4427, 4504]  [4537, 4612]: -2.1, 101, 114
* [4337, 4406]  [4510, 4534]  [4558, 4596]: -0.7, 99.6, 114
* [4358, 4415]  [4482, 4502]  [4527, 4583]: -1.1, 102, 112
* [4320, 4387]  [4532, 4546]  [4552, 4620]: -0.1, 99.7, 115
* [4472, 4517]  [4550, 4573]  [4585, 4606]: 0.1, 117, 114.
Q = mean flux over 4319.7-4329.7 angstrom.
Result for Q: 96.3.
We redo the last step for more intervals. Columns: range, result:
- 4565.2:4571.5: 116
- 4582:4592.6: 113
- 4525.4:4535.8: 106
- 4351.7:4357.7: 102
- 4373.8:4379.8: 99.5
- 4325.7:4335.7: 108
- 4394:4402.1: 102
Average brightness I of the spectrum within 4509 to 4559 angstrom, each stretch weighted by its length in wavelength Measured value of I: 113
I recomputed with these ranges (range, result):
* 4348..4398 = 101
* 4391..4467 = 106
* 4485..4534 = 116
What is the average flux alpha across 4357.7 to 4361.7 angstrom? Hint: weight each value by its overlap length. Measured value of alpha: 104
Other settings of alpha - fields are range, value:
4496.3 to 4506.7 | 120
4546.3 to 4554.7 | 109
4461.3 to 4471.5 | 109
